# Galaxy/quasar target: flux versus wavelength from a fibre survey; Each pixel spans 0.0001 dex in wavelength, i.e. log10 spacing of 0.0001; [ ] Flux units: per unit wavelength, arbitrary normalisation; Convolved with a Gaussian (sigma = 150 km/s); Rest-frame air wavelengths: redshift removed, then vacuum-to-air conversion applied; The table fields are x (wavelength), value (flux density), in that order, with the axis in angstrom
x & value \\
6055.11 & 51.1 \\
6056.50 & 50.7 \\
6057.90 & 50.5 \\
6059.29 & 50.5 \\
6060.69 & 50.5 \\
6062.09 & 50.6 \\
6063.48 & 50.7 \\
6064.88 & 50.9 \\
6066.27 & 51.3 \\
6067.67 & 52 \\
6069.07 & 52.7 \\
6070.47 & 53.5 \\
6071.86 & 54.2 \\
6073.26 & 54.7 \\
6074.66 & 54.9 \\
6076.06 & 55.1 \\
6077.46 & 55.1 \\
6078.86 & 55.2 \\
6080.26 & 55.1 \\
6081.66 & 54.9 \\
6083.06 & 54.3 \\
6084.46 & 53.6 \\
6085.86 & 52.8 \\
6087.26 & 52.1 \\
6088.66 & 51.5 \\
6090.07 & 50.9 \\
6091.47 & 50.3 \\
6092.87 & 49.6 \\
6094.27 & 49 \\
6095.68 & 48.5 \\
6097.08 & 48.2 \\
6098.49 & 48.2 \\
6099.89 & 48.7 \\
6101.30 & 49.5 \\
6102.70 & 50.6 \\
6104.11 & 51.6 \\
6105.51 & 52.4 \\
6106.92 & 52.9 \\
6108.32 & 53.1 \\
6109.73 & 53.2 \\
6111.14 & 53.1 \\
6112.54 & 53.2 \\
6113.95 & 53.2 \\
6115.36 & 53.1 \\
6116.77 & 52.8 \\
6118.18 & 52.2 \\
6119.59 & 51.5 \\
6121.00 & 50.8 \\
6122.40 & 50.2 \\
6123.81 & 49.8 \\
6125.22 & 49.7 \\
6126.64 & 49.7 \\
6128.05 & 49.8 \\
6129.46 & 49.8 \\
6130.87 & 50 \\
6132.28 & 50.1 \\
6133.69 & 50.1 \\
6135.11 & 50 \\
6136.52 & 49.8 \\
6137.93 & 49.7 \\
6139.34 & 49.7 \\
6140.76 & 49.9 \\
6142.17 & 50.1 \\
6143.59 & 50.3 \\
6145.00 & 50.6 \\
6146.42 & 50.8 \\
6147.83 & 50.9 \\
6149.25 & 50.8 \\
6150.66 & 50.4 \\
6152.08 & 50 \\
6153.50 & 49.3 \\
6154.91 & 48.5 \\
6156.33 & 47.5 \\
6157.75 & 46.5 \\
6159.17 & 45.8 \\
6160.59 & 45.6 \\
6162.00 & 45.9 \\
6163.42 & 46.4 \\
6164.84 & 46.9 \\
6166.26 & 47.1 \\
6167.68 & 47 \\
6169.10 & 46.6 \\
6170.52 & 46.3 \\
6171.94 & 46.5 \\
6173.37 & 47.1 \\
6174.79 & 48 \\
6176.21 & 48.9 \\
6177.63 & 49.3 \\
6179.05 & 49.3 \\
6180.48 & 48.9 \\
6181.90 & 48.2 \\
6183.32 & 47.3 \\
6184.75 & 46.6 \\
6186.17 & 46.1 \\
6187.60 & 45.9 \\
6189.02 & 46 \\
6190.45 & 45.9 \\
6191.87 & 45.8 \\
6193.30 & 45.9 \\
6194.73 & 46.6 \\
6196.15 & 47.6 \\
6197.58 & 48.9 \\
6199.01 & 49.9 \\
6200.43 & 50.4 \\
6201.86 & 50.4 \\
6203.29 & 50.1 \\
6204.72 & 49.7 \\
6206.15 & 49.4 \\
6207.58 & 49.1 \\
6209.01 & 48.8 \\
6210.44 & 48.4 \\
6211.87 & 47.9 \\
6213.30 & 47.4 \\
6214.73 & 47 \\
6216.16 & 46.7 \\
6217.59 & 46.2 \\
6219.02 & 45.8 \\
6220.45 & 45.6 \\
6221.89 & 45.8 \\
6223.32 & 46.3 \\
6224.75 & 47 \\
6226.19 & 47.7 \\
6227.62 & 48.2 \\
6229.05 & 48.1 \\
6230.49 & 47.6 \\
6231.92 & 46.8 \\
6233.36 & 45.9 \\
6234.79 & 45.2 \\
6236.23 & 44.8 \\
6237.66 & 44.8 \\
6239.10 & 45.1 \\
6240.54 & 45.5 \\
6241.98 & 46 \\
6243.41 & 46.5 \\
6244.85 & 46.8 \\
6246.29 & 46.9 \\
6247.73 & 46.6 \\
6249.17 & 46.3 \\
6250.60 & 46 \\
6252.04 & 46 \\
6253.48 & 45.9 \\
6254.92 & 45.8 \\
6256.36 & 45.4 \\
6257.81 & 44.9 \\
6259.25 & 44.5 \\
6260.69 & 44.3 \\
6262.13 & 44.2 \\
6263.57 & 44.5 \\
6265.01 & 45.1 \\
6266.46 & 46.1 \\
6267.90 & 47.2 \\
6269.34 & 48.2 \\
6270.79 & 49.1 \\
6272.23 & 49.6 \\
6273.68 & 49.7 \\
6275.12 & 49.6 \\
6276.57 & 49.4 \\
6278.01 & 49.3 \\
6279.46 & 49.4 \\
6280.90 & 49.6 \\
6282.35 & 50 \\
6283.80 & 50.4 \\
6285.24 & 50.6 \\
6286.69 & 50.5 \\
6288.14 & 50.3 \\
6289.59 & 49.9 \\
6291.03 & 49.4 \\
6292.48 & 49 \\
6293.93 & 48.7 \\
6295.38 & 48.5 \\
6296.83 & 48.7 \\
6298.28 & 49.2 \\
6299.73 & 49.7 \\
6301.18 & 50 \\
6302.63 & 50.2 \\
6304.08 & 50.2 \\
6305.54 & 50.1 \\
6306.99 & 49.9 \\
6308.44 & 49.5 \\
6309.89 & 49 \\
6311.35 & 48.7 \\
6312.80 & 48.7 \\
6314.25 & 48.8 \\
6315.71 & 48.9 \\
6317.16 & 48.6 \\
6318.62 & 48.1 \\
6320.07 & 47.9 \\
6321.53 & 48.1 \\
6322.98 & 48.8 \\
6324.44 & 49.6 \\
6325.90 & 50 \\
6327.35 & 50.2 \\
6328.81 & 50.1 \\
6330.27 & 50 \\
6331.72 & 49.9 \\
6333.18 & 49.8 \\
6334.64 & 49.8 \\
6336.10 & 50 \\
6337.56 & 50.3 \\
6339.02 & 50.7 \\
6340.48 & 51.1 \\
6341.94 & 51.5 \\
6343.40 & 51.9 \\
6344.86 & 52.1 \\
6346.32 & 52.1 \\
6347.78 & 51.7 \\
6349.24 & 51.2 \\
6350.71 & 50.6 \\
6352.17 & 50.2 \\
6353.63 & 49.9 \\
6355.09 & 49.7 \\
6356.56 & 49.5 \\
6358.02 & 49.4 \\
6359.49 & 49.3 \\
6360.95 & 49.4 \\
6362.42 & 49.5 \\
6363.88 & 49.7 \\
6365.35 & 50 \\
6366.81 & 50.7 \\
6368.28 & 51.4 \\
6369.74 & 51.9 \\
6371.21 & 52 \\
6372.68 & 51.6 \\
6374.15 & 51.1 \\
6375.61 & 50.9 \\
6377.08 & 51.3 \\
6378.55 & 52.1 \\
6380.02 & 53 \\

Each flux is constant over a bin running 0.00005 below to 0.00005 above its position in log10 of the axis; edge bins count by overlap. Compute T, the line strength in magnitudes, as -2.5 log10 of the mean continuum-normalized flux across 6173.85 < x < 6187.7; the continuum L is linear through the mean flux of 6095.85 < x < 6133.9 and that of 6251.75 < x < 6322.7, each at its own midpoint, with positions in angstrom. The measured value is 0.046 mag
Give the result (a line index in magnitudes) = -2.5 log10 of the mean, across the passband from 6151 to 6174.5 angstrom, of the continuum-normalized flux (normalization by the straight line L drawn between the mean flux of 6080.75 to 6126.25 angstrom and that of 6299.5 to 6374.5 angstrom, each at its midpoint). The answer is 0.09 mag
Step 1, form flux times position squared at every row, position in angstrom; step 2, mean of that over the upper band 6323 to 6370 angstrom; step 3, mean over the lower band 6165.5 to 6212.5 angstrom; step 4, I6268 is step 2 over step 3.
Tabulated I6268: 1.1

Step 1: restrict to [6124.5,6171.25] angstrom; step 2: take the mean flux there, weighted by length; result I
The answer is 48.8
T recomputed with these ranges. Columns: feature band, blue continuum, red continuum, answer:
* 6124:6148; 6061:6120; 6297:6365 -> 0.036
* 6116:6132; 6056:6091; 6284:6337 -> 0.031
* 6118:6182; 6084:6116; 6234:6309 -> 0.028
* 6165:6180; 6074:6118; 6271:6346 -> 0.081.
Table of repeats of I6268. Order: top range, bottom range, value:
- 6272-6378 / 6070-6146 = 1.04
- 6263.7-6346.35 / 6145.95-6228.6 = 1.08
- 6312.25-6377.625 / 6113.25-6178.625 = 1.09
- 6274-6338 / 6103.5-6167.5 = 1.04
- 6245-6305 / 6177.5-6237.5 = 1.03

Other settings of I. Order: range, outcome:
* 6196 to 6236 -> 47.7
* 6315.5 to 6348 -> 50.1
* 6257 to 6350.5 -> 49.2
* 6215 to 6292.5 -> 47.1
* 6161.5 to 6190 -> 47.2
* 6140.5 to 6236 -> 47.8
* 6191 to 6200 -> 47.5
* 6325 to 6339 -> 50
